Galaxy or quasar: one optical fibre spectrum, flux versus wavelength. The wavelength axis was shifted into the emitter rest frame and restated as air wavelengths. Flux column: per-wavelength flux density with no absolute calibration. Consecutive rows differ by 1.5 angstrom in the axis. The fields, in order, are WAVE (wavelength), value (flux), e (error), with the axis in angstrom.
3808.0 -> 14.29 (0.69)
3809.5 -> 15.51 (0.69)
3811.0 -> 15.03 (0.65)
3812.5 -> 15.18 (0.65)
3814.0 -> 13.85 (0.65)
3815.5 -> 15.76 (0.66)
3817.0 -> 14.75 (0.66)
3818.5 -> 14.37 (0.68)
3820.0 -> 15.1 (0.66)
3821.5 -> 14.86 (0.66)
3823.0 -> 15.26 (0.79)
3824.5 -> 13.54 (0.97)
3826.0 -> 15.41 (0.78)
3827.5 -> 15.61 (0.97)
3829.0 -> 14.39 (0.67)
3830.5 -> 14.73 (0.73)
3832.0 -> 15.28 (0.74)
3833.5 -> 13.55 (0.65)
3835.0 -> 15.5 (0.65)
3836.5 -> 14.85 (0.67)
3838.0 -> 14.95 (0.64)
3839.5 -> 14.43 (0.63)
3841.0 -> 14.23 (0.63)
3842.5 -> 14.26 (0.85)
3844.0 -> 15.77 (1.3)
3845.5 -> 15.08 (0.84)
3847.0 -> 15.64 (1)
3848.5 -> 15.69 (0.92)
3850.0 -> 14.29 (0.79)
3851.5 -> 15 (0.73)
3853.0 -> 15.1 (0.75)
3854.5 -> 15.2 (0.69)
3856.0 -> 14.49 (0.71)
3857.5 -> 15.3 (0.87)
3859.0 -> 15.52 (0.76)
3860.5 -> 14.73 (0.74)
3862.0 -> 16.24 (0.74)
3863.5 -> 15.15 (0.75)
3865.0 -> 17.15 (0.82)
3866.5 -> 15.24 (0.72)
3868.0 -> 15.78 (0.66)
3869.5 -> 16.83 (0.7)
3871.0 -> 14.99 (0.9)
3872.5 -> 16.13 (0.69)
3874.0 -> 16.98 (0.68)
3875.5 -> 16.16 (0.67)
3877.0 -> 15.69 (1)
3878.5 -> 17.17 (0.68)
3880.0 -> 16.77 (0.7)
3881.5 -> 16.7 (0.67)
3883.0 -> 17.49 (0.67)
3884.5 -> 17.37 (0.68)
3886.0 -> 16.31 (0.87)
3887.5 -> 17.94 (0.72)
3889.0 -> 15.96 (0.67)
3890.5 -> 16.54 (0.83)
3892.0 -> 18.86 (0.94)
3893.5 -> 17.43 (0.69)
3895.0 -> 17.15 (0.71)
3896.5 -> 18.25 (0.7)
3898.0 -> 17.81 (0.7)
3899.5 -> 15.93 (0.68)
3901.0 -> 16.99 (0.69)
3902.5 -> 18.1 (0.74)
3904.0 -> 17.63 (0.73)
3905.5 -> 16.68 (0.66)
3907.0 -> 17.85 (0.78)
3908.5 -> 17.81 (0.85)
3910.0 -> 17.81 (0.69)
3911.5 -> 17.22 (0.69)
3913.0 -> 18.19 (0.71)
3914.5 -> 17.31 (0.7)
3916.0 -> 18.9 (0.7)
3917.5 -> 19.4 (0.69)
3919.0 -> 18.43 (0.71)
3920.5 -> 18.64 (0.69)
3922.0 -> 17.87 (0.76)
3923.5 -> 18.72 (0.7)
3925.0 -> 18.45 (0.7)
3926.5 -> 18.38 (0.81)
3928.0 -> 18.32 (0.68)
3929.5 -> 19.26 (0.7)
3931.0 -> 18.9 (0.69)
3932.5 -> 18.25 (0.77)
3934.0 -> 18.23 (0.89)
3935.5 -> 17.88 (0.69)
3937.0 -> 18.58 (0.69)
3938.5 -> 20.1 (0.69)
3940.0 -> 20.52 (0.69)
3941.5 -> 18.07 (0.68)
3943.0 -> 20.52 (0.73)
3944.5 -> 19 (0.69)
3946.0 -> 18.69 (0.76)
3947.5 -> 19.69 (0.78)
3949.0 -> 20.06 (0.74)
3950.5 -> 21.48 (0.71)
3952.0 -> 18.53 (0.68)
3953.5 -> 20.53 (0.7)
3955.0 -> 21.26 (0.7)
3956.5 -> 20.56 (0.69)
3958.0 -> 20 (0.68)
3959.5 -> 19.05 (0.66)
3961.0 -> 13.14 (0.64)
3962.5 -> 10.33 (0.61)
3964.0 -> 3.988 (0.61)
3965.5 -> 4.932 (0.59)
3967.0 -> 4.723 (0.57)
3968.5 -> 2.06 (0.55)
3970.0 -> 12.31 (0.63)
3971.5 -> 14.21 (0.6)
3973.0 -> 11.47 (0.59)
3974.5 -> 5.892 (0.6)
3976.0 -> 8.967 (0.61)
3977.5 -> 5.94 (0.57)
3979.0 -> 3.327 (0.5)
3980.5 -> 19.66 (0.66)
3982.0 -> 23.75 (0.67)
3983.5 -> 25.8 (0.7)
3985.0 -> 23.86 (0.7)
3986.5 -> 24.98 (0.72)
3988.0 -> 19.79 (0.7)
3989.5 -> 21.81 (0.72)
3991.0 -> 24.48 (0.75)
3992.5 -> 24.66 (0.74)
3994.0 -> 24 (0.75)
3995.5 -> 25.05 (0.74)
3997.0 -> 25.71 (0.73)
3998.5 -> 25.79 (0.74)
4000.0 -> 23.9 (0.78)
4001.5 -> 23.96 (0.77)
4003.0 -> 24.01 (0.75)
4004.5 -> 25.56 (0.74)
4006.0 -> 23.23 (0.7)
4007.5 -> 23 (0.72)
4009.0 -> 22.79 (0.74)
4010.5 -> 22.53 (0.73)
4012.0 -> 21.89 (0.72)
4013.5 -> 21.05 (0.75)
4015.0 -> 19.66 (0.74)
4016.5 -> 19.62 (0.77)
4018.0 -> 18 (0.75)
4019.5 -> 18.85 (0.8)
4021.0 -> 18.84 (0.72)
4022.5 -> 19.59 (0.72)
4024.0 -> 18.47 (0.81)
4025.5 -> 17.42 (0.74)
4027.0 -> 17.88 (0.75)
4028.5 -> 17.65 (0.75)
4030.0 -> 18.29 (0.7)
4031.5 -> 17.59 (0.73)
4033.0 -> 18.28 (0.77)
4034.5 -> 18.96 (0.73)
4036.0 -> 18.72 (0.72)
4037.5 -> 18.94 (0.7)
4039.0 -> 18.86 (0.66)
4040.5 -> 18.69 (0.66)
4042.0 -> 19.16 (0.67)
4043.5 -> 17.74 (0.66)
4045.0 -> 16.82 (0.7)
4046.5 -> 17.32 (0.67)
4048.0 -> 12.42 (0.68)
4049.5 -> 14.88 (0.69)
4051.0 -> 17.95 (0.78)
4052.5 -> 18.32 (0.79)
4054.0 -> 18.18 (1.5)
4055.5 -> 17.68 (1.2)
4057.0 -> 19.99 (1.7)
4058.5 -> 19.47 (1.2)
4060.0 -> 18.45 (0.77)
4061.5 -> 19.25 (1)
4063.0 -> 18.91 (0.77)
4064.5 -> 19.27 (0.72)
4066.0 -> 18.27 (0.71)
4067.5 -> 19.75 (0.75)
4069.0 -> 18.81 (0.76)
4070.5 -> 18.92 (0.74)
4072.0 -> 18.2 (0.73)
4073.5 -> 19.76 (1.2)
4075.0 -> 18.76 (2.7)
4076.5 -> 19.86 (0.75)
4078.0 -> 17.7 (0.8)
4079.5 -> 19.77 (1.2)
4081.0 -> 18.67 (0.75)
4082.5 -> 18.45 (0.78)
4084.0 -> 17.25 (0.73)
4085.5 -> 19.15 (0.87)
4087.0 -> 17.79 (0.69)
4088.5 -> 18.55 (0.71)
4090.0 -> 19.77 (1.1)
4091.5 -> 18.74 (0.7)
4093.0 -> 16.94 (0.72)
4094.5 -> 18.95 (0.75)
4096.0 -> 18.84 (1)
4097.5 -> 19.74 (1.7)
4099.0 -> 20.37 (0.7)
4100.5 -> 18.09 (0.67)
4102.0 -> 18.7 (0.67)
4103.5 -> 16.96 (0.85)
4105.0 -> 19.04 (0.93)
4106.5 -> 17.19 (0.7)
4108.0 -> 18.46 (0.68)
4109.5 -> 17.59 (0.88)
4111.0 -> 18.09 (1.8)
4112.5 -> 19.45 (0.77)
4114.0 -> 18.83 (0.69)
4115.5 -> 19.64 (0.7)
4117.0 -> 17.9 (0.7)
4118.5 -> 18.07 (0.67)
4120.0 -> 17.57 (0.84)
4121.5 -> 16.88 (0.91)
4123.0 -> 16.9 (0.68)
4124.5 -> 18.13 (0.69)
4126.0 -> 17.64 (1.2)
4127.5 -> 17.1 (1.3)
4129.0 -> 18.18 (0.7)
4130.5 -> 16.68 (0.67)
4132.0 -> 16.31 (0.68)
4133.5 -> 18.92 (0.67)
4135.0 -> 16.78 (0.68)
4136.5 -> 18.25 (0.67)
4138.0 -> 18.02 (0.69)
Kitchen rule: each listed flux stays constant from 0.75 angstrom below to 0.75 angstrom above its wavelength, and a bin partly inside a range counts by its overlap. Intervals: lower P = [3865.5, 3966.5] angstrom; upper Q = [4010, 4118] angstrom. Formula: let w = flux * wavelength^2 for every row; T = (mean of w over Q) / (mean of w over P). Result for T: 1.15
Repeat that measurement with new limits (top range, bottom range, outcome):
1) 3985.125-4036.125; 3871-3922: 1.31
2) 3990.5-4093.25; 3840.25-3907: 1.32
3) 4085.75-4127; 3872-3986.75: 1.19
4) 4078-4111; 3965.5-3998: 1.18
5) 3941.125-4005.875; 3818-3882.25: 1.24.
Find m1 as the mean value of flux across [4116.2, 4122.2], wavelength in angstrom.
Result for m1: 17.6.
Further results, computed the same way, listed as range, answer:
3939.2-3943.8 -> 19.7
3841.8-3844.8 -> 15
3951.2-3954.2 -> 19.5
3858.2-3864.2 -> 15.4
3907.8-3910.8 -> 17.8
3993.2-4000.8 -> 24.9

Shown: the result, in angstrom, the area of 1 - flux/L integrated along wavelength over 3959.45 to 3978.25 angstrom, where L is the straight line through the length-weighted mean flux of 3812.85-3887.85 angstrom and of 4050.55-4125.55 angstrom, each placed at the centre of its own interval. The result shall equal 9.3 angstrom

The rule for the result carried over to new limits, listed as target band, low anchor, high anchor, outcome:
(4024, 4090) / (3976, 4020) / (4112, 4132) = 4.60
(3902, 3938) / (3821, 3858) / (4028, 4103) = -4.59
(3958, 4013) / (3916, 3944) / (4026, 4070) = 1.89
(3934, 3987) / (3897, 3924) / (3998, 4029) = 9.71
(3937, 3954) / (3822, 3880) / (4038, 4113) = -3.14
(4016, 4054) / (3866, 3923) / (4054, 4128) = 0.42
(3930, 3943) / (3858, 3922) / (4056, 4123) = -1.13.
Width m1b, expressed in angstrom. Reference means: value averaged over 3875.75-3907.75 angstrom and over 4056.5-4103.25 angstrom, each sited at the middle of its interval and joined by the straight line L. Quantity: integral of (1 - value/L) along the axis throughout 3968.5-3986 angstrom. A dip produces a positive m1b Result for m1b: 4.1 angstrom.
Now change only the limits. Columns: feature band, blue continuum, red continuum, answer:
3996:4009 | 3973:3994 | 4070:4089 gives -4.51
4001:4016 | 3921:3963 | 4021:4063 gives -3.60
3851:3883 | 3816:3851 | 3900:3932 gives 0.63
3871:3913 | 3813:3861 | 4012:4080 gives -3.38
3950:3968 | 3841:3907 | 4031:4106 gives 2.70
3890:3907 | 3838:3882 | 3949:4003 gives -1.37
